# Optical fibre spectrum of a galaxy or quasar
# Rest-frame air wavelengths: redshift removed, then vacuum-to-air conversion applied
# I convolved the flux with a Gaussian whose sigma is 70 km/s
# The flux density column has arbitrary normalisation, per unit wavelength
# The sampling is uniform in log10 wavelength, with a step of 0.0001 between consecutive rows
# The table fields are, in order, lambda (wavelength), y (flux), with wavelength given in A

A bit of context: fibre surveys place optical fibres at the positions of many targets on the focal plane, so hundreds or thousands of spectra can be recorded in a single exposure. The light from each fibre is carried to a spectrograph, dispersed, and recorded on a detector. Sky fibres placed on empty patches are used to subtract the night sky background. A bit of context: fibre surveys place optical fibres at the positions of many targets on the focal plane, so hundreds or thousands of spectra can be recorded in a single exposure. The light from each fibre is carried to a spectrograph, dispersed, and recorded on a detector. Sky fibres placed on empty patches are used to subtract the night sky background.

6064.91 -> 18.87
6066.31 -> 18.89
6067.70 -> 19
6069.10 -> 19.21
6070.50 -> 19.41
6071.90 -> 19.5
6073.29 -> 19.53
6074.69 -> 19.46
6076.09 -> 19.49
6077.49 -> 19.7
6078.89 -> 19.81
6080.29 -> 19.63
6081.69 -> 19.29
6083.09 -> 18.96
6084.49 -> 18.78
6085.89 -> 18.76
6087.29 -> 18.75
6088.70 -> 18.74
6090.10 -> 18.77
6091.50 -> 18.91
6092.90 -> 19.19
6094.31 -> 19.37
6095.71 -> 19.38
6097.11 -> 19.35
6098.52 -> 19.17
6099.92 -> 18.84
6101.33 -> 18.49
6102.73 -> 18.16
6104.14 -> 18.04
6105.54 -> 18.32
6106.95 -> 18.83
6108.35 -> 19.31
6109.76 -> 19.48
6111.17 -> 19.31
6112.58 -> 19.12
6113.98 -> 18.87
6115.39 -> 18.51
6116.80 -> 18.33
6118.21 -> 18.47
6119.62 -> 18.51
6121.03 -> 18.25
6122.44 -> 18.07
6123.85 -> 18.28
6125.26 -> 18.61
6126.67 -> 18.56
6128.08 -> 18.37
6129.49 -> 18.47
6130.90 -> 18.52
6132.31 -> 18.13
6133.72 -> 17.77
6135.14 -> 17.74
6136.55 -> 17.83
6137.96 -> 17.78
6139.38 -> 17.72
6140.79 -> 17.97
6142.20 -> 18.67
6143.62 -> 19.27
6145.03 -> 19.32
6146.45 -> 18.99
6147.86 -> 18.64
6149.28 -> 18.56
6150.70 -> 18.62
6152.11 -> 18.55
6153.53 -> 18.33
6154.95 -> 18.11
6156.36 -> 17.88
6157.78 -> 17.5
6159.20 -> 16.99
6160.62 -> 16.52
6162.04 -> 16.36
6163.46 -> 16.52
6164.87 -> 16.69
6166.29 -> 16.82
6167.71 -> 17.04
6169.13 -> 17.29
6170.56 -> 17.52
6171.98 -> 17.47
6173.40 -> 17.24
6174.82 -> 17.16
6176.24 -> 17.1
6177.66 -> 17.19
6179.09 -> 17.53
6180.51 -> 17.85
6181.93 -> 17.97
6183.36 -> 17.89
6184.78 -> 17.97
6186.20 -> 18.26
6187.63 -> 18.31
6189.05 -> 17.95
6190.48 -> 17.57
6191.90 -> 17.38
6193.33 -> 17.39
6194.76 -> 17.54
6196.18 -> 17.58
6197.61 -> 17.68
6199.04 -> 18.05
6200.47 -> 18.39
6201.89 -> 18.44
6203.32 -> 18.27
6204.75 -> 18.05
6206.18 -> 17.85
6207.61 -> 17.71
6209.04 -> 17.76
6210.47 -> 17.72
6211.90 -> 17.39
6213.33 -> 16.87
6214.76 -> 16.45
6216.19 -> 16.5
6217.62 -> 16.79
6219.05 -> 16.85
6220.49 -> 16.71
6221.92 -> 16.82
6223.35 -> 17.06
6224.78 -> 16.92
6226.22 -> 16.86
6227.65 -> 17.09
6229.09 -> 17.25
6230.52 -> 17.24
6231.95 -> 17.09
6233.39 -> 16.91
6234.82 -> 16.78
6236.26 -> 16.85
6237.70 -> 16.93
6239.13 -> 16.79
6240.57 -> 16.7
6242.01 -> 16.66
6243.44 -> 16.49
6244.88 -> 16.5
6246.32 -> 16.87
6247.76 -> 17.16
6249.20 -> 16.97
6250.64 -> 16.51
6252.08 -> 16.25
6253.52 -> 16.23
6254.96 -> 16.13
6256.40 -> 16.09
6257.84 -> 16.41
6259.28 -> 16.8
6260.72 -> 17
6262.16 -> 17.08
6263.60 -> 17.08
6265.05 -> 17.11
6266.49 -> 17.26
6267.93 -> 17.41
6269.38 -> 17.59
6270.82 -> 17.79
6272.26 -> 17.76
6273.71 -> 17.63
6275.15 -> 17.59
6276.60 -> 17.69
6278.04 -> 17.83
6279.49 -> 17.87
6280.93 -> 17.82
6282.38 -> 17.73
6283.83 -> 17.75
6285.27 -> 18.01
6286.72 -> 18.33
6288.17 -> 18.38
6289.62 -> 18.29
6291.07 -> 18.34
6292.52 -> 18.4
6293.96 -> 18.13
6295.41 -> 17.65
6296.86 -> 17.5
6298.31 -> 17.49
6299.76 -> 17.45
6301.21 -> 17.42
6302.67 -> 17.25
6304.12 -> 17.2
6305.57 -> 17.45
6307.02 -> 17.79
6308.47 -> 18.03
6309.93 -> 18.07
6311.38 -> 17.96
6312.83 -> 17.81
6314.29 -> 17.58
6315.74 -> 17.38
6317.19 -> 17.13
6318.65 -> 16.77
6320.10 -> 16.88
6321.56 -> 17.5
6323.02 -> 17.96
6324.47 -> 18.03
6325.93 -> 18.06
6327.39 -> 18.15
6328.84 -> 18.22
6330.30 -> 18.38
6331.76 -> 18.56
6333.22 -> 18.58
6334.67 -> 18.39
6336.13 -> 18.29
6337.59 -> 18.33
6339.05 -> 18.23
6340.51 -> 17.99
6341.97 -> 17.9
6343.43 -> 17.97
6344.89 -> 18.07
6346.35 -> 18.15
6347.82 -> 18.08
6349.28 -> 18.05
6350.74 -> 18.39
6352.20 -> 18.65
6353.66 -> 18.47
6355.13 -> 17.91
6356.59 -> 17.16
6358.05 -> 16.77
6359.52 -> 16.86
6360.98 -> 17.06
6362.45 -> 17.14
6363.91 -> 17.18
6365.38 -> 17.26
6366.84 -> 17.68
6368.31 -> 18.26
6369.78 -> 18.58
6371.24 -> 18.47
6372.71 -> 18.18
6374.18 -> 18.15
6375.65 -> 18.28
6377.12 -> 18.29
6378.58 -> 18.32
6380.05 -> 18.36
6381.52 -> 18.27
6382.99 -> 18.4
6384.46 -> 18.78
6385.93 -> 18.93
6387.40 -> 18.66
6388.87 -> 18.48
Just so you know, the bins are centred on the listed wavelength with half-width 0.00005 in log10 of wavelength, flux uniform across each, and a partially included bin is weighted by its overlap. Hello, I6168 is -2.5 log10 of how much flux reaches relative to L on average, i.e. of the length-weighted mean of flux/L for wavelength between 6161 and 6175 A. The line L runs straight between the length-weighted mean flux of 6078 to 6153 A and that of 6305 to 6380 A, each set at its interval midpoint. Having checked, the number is 0.09 mag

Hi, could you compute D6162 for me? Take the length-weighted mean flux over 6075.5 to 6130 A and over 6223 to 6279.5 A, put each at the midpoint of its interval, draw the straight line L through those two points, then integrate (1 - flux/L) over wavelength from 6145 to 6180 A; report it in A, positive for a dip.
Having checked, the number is 1.0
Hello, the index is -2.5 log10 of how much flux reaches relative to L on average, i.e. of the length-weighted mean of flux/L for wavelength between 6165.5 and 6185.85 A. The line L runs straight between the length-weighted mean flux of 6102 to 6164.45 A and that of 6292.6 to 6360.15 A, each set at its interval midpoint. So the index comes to 0.04 mag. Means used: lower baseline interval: 18.3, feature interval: 17.4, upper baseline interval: 17.8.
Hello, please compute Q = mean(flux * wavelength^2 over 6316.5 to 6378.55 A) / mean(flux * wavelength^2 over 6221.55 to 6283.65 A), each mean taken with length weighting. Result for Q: 1.1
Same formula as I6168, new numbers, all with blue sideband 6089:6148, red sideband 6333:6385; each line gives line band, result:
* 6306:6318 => 0.026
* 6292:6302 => 0.028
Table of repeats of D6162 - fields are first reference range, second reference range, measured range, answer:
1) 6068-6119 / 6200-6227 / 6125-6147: 0.1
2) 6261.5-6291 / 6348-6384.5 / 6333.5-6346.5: -0.2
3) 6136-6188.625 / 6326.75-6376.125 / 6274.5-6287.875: 0.0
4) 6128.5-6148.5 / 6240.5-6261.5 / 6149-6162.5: 0.3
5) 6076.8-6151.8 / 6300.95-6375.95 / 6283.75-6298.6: 0.0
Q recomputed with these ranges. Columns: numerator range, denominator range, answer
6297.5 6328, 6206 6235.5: 1.06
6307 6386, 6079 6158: 1.04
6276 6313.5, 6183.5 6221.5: 1.04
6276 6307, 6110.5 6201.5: 1.04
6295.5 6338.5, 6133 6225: 1.05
